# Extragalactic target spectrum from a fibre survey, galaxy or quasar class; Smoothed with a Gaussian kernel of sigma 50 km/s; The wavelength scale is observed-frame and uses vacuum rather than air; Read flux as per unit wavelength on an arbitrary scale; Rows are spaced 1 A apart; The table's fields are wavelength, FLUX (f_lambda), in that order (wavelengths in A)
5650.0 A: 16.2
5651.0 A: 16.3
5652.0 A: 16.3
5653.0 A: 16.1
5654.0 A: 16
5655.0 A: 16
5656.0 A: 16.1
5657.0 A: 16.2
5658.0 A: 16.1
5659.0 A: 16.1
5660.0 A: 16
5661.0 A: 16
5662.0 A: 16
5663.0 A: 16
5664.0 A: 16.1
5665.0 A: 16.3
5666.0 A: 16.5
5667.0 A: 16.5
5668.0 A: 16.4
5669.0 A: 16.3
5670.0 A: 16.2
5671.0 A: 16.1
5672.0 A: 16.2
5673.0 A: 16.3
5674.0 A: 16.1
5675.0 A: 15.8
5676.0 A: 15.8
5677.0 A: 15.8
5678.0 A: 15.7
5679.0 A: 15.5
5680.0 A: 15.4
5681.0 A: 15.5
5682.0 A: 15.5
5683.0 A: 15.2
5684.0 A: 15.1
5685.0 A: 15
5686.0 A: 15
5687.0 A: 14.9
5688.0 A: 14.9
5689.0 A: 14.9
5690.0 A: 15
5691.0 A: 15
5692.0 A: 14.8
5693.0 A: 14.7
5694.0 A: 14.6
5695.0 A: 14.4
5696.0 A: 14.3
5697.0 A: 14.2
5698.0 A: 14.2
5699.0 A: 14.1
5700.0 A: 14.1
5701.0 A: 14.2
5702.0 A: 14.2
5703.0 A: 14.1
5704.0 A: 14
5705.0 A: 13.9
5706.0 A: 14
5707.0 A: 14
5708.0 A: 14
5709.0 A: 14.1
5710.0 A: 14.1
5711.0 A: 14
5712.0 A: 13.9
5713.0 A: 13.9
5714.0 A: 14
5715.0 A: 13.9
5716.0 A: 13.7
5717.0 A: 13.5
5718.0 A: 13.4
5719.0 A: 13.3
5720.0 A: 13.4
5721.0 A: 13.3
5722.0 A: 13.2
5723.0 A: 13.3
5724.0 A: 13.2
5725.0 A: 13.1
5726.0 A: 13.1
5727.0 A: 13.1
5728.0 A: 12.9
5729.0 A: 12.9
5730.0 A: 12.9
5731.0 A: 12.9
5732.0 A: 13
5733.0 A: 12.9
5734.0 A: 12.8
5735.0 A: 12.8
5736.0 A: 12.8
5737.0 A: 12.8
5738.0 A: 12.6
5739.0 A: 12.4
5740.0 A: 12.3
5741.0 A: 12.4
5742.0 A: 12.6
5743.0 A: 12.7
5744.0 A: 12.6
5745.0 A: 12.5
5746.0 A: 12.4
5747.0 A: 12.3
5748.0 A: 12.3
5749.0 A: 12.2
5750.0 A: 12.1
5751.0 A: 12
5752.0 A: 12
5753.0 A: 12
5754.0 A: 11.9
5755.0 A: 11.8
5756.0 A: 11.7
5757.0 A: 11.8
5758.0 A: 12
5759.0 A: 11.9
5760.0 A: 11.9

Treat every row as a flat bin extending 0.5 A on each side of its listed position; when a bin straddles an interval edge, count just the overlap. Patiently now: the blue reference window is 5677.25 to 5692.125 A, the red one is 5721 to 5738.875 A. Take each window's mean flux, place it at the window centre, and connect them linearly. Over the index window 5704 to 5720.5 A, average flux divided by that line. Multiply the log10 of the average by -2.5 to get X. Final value 0.000 mag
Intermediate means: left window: 15.2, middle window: 13.8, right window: 13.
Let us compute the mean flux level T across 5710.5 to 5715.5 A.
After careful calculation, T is 13.9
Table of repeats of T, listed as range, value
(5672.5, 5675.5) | 16.1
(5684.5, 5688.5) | 14.9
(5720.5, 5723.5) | 13.3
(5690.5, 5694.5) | 14.8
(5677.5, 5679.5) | 15.6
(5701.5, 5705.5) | 14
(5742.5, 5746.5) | 12.5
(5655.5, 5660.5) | 16.1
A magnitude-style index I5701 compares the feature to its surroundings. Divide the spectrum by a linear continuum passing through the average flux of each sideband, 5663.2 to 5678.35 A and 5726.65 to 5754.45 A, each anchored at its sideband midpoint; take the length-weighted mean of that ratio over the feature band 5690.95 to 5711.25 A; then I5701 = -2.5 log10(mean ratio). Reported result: 0.03 mag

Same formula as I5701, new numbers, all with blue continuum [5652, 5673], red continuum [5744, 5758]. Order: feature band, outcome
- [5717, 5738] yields 0.01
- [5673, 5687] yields -0.01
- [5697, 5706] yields 0.02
